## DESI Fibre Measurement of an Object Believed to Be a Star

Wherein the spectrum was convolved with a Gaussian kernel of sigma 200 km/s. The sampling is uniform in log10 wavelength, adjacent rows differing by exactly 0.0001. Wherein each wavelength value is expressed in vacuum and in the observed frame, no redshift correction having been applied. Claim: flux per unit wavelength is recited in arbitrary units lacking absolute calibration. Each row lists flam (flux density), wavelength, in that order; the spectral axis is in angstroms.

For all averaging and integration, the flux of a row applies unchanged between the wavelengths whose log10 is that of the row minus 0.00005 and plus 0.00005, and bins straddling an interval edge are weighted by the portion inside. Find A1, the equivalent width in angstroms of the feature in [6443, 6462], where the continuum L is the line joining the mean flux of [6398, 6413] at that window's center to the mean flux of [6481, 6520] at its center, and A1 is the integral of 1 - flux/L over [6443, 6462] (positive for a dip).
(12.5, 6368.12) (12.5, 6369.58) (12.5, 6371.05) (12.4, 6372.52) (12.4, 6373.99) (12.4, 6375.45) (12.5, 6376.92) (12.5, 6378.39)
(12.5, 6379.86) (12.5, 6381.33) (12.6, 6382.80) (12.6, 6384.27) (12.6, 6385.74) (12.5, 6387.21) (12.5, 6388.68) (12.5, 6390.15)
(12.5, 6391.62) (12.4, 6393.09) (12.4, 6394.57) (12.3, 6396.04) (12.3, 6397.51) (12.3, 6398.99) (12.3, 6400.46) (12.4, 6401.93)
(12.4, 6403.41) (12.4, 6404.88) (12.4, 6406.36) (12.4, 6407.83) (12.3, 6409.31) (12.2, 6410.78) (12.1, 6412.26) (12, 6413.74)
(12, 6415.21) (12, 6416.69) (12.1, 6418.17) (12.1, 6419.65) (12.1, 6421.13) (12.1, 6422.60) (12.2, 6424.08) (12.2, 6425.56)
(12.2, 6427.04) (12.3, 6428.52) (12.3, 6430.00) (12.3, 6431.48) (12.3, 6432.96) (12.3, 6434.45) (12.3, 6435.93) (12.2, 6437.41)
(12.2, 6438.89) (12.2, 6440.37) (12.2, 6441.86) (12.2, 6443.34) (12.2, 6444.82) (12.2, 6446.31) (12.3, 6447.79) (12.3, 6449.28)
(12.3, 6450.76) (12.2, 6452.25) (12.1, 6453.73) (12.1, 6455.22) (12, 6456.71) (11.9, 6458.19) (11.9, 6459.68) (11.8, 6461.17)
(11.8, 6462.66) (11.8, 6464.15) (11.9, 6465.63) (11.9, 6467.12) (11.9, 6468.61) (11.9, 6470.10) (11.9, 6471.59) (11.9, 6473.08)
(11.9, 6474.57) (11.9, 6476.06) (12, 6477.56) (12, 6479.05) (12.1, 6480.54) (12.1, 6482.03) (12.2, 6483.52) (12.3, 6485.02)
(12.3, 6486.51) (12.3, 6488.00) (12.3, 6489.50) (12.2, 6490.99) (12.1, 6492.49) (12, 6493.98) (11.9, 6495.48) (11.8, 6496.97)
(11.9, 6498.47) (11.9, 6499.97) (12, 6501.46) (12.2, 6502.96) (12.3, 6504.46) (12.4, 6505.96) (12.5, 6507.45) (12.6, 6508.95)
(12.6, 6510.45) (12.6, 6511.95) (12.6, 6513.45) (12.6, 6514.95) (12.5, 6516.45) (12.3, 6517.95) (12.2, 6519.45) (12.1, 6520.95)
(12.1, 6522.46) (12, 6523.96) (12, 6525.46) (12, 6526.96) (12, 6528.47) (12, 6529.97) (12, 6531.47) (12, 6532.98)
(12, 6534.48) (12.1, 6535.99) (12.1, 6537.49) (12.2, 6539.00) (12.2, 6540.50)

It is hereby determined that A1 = 0.3 angstroms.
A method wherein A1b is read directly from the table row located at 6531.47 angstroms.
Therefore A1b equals 12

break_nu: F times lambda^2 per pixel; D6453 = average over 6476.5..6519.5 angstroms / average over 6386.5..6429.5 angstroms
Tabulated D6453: 1.02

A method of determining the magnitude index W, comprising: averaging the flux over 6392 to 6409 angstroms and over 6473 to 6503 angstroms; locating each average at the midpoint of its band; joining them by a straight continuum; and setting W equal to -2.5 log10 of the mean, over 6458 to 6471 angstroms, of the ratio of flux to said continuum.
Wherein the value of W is 0.03 mag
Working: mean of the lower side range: 12.4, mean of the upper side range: 12.1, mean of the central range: 11.9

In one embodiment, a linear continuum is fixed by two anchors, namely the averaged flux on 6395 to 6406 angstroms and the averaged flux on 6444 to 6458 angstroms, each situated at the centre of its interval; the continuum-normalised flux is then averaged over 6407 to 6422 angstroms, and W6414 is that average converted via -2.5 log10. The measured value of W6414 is 0.01 mag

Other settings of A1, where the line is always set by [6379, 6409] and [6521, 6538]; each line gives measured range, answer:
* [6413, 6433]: 0.32 angstroms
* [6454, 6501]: 0.72 angstroms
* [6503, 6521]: -0.54 angstroms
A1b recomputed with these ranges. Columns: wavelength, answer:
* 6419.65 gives 12.1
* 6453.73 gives 12.1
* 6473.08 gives 11.9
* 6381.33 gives 12.5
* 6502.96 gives 12.2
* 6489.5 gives 12.3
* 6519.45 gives 12.2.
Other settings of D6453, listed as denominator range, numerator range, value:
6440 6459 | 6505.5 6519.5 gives 1.05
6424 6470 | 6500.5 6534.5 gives 1.03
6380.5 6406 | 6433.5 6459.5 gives 1.00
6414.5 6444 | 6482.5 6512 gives 1.02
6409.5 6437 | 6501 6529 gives 1.04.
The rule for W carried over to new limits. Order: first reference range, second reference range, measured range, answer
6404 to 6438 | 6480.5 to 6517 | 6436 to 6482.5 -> 0.017 mag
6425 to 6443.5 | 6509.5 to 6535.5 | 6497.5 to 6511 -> -0.003 mag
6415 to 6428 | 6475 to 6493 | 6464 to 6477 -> 0.022 mag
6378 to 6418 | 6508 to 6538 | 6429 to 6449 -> 0.006 mag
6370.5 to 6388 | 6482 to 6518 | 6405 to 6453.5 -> 0.017 mag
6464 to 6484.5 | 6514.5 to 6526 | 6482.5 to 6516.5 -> -0.014 mag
